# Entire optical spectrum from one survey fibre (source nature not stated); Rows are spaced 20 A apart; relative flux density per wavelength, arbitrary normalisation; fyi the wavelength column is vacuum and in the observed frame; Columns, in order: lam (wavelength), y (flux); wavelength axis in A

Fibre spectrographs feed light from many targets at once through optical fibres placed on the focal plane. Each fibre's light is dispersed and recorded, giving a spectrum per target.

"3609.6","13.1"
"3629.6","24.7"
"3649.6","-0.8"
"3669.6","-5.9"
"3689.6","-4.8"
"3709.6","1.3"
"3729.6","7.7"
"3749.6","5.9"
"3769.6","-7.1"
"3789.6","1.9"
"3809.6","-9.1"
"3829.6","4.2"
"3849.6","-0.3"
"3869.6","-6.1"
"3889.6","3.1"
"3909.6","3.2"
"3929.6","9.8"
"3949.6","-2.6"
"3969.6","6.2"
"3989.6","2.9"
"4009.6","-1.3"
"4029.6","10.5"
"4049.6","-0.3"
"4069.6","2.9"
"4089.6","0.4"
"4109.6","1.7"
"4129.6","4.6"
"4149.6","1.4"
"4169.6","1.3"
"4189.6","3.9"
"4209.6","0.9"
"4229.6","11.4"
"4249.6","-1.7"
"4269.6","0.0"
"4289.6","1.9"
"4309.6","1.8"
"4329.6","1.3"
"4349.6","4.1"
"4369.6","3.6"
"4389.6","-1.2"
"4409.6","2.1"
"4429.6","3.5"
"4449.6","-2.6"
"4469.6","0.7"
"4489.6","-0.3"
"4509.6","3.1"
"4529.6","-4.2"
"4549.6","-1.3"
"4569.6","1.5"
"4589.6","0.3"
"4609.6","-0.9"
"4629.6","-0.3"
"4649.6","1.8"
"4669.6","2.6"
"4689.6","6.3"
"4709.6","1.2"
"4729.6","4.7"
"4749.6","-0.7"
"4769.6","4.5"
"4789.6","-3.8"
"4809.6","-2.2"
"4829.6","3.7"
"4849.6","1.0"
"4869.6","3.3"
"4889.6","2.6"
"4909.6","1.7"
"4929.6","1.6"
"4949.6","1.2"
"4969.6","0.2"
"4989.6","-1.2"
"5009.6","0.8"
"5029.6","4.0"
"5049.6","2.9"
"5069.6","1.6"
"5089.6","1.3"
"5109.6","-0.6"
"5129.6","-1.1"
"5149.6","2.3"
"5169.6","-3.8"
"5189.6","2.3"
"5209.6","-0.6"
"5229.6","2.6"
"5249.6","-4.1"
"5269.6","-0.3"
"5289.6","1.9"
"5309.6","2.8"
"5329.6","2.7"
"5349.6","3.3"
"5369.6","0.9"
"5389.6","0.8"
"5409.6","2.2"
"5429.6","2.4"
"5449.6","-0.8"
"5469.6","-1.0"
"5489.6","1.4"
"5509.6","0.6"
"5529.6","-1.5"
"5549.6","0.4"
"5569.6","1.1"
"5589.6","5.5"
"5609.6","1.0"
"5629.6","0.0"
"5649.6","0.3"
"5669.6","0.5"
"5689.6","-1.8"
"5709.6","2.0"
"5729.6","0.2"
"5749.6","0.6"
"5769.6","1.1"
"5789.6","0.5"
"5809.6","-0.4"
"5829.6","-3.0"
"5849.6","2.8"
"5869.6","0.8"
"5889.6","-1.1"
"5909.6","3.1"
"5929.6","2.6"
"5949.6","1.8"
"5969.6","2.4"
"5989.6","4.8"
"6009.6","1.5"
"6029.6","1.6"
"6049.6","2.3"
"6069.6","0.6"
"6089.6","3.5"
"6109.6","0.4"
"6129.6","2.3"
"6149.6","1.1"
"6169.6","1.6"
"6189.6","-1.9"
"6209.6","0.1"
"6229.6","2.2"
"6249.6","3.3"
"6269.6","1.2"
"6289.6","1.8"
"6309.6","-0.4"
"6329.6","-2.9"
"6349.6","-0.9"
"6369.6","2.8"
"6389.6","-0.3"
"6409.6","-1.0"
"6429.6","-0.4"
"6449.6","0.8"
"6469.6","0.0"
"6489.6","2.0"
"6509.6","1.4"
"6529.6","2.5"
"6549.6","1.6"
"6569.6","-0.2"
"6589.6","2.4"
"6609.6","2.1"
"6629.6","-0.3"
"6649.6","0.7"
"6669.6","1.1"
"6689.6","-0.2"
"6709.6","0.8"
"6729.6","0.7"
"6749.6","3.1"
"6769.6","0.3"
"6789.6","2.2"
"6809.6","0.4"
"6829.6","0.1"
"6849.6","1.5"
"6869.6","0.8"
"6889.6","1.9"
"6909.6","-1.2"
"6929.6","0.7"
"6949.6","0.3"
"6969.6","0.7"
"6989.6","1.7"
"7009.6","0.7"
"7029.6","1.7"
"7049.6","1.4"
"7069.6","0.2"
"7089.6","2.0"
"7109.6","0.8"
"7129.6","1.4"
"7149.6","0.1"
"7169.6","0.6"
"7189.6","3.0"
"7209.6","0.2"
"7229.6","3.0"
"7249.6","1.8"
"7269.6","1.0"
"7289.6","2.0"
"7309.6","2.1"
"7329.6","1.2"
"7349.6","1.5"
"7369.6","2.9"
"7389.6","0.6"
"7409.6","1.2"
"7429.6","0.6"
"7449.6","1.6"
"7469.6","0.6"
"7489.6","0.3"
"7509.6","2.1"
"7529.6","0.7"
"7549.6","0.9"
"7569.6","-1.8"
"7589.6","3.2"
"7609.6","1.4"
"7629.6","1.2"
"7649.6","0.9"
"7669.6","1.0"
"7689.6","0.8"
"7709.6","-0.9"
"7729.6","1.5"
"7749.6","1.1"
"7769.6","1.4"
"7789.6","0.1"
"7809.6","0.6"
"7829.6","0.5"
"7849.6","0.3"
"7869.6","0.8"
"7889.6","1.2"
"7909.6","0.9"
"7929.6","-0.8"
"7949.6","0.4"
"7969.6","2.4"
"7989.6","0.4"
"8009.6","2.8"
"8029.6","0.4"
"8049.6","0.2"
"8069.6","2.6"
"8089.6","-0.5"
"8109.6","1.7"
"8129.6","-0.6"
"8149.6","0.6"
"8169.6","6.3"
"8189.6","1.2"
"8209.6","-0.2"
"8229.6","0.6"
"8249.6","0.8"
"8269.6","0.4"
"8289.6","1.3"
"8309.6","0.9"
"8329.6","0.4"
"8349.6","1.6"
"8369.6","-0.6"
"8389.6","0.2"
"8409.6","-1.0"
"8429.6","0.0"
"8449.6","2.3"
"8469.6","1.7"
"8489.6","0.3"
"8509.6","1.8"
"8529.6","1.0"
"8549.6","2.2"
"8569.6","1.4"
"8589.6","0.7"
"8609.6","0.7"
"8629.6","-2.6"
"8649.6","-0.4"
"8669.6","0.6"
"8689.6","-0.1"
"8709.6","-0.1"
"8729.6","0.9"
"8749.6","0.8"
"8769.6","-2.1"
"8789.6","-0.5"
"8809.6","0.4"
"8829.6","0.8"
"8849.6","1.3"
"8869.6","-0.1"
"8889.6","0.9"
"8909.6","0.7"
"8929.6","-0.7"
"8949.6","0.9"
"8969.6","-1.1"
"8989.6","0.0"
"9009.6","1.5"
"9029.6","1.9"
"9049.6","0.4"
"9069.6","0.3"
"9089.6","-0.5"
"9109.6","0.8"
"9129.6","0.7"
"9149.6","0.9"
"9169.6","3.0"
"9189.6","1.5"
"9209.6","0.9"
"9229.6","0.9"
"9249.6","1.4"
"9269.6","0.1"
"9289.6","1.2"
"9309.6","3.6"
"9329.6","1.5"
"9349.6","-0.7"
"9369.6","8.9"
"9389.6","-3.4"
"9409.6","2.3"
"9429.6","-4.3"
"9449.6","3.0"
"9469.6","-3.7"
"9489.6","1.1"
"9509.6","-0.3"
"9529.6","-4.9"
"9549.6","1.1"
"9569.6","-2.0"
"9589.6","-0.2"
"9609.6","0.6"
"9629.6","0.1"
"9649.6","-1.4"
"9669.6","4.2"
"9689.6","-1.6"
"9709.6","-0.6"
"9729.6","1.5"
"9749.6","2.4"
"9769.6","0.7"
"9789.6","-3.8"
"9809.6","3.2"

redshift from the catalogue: 1.19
